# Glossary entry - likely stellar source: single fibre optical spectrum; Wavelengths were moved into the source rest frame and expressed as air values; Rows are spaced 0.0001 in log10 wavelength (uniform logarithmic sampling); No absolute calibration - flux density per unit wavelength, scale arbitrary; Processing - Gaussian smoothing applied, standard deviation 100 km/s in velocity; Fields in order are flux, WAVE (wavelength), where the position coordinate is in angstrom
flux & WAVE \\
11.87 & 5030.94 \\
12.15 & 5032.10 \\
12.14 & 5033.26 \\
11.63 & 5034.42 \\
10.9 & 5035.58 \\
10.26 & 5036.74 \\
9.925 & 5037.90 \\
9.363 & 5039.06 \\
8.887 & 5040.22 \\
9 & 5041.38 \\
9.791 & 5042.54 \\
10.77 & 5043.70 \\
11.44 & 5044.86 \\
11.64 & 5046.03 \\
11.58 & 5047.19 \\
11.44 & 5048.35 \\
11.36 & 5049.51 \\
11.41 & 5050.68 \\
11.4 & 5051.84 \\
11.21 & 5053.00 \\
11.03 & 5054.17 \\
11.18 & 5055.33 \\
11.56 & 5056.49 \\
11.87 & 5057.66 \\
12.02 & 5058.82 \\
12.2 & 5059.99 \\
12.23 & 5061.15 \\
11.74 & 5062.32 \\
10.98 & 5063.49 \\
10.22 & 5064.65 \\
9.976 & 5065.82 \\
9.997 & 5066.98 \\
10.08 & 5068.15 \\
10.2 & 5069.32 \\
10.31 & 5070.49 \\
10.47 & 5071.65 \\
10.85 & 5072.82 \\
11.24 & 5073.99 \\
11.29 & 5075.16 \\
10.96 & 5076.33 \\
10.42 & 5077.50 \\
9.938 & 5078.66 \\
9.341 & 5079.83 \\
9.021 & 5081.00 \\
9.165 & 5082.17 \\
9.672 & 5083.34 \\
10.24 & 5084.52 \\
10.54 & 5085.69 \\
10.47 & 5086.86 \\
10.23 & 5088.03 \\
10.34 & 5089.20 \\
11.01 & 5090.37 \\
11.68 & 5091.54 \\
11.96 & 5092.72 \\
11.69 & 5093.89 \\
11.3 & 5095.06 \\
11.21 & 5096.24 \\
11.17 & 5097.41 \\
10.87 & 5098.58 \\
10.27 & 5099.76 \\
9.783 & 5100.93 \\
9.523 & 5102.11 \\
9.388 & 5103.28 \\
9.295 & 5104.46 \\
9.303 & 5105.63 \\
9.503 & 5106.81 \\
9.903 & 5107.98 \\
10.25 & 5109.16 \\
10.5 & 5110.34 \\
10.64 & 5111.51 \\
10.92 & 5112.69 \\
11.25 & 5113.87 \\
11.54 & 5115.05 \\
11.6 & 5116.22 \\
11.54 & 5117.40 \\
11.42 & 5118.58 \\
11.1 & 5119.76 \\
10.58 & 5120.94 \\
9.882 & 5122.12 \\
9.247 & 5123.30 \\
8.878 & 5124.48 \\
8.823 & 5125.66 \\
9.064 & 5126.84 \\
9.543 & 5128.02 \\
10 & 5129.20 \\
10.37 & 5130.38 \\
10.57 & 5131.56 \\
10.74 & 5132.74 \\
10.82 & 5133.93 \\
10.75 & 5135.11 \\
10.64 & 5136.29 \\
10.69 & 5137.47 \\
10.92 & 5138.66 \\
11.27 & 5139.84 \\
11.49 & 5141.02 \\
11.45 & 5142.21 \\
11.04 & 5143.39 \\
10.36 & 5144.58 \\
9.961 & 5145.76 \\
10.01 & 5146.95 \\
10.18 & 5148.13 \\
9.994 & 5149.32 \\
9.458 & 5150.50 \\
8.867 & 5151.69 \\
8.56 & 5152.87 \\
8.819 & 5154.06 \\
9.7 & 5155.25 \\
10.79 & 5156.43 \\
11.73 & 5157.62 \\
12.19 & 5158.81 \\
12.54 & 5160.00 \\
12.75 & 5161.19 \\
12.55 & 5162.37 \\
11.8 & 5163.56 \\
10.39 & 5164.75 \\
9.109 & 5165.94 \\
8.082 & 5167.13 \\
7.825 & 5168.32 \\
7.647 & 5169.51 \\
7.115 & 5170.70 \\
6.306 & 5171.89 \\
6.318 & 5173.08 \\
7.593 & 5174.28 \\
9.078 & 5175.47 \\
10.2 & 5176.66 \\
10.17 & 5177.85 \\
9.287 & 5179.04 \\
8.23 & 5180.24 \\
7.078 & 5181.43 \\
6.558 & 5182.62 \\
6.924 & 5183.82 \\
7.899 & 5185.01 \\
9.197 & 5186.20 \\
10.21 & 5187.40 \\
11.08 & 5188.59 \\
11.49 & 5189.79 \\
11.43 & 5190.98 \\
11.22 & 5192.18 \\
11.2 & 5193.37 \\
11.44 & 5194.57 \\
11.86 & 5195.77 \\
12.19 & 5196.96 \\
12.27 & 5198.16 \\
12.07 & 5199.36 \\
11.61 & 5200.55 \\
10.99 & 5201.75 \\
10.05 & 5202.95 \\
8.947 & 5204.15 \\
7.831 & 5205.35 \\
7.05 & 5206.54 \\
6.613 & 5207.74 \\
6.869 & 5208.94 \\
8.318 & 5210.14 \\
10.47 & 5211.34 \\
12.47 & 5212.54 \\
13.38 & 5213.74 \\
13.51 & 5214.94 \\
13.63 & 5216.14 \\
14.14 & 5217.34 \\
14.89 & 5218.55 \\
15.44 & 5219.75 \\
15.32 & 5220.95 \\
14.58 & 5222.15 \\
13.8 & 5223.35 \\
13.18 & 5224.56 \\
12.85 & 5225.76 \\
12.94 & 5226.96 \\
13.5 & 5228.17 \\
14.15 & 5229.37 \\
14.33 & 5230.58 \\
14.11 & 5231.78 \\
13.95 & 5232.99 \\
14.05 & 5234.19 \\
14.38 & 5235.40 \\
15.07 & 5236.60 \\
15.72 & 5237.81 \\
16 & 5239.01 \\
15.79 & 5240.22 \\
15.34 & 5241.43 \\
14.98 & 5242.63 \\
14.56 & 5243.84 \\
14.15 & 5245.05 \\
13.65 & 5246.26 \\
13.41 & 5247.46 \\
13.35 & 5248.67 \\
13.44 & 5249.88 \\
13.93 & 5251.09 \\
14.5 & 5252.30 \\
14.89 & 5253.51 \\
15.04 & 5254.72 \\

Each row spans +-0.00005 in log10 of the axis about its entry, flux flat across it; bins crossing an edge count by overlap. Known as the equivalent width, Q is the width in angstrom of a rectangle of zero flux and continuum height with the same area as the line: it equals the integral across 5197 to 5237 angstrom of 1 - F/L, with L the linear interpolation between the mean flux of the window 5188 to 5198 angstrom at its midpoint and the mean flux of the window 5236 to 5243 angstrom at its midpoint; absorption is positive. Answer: 3.9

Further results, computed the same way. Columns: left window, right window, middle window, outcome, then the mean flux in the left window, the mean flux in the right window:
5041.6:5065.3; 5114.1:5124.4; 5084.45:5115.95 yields 1.07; 11.3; 10.8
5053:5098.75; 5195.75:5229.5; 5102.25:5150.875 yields 3.61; 10.8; 11.9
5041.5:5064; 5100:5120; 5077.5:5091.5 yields 0.98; 11.4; 10.4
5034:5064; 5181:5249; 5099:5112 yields 1.78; 11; 12.2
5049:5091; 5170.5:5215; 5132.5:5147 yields -1.02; 10.7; 9.62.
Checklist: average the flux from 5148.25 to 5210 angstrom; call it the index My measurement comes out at 9.63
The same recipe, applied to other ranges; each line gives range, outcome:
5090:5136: 10.5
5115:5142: 10.5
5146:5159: 9.96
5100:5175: 10.1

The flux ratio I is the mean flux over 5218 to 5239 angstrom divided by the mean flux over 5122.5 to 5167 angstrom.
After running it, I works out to 1.4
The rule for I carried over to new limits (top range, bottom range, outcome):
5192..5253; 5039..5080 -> 1.18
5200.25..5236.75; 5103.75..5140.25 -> 1.19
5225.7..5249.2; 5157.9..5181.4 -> 1.53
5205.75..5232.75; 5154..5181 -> 1.31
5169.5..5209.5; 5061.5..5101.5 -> 0.88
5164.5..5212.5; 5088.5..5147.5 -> 0.88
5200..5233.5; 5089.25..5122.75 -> 1.13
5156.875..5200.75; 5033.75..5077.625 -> 0.91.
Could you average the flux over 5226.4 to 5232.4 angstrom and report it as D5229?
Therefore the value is 13.8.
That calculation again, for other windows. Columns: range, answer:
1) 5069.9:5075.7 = 10.8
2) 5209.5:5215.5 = 11.6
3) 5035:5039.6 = 10.1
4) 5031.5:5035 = 12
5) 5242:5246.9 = 14.4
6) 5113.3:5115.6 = 11.4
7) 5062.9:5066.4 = 10.4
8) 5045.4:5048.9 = 11.5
